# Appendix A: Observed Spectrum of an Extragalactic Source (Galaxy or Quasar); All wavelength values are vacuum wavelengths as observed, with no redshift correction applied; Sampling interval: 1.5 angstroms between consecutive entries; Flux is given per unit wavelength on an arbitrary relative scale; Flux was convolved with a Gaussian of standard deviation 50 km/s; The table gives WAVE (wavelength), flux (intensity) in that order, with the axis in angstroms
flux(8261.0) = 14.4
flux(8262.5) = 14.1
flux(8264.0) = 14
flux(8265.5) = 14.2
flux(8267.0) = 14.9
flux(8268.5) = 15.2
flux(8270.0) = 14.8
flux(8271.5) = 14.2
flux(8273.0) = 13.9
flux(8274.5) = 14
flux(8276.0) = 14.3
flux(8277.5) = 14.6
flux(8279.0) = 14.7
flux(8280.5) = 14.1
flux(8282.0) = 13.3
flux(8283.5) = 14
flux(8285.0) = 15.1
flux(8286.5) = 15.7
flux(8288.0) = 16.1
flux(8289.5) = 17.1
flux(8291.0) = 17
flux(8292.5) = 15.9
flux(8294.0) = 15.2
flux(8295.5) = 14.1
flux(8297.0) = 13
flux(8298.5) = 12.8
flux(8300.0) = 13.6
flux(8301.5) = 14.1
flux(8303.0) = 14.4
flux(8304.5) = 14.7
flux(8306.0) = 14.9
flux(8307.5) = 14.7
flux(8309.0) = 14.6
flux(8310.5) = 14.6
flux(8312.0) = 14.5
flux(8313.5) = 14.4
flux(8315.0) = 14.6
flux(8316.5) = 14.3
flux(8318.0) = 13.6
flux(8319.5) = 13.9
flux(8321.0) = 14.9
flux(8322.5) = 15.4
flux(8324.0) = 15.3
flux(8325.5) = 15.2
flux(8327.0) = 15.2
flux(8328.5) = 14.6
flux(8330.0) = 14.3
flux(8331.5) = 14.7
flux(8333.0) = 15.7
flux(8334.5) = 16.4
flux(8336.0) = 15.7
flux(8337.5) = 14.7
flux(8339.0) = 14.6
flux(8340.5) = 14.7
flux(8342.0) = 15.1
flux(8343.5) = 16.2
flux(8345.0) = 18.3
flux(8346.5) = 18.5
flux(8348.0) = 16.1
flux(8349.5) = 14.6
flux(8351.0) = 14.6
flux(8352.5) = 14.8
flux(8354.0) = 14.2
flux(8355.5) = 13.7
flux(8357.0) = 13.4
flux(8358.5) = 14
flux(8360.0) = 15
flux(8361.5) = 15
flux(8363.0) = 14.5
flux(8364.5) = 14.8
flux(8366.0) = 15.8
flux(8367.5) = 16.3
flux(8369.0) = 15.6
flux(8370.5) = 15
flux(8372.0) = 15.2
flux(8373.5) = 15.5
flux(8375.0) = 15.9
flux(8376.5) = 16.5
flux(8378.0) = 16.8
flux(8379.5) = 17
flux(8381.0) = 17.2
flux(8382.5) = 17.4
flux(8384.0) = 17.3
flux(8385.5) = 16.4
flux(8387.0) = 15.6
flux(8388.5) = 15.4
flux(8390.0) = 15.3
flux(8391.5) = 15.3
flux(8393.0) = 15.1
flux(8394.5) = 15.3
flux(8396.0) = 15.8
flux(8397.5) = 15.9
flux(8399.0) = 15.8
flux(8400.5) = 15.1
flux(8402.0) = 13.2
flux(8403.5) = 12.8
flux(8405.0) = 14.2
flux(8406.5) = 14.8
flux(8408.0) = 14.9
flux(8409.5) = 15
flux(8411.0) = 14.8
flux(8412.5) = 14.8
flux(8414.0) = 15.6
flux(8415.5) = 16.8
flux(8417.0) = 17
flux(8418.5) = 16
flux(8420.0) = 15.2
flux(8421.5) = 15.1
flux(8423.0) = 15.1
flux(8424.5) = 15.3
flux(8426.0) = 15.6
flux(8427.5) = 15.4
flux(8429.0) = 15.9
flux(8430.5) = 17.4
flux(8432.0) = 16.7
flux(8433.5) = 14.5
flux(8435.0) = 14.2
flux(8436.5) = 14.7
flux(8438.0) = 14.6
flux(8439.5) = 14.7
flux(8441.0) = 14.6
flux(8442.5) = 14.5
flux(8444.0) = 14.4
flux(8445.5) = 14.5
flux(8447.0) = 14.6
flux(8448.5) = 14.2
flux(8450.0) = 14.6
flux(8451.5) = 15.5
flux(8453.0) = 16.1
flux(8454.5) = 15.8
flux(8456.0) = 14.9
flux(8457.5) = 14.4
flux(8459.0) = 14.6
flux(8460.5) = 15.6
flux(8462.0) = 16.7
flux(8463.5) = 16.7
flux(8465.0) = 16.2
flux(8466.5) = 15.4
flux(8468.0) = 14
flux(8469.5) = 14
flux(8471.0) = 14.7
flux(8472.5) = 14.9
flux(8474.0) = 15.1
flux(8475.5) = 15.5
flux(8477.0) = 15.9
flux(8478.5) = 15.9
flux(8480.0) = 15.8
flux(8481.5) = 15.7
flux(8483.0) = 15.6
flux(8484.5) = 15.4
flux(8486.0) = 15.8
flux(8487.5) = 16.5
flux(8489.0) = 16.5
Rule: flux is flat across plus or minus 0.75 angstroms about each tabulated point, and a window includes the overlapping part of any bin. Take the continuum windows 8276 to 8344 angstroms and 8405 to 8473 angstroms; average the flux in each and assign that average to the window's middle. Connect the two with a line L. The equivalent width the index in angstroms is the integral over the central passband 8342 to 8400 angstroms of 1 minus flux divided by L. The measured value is -2.5 angstroms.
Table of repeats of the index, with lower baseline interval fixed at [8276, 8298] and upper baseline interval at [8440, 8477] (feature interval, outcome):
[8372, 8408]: -1.41 angstroms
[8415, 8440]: -0.80 angstroms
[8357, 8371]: -0.02 angstroms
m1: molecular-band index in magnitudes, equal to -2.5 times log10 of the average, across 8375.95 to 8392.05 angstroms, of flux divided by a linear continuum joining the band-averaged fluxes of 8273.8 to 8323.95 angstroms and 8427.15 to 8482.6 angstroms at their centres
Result -0.100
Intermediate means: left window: 14.6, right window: 15.2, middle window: 16.4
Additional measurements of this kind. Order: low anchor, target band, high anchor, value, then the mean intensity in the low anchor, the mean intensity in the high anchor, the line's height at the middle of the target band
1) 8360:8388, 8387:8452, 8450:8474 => 0.03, 16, 15.3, 15.6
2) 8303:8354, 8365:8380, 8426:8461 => -0.06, 15.1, 15.1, 15.1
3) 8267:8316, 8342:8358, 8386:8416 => -0.04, 14.6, 15.1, 14.9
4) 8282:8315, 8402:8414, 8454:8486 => 0.05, 14.7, 15.4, 15.2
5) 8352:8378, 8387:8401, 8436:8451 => -0.04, 15.1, 14.6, 14.9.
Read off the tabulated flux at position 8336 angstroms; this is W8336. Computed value 15.7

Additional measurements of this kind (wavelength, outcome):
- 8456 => 14.9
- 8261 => 14.4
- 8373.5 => 15.5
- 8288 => 16.1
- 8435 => 14.2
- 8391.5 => 15.3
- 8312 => 14.5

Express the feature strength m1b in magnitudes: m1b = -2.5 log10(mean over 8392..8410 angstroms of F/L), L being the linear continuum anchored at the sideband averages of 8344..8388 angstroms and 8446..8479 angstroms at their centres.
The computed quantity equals 0.05 mag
